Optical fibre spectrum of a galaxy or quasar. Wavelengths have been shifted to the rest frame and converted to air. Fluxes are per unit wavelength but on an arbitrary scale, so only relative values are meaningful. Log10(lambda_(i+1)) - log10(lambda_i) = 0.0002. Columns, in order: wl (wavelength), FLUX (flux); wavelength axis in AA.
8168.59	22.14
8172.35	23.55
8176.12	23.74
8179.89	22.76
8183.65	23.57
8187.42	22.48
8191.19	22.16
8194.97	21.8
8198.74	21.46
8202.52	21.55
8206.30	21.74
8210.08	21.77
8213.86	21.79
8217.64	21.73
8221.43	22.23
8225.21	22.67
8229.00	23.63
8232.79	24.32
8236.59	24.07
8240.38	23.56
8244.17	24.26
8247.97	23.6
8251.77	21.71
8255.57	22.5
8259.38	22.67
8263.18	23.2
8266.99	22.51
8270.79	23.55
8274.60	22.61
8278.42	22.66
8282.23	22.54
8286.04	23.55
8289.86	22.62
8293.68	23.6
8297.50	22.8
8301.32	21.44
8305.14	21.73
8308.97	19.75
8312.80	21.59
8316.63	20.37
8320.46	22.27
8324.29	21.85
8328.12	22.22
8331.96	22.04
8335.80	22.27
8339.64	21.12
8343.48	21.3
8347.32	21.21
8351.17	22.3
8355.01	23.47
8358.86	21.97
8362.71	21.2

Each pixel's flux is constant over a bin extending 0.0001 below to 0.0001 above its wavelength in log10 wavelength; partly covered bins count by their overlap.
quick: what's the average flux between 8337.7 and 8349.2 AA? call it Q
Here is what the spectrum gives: 21.2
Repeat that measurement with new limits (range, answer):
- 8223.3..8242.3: 23.7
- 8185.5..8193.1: 22.3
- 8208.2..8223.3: 21.9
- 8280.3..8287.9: 23.1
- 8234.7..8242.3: 23.8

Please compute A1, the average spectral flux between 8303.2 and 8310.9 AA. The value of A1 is 20.7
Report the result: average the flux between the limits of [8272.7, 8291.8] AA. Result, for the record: 22.8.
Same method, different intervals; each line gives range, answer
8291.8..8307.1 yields 22.4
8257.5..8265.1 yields 22.9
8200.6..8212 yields 21.7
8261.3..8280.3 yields 22.9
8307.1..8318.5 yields 20.6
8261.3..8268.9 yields 22.9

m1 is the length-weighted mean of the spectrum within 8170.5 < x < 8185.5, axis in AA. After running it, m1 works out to 23.4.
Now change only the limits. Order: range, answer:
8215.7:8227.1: 22.2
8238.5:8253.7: 23.3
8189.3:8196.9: 22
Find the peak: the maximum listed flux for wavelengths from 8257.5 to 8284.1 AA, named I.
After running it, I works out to 23.55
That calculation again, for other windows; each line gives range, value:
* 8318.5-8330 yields 22.27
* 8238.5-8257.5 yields 24.26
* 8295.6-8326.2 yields 22.8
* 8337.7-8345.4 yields 21.3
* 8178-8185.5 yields 23.57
